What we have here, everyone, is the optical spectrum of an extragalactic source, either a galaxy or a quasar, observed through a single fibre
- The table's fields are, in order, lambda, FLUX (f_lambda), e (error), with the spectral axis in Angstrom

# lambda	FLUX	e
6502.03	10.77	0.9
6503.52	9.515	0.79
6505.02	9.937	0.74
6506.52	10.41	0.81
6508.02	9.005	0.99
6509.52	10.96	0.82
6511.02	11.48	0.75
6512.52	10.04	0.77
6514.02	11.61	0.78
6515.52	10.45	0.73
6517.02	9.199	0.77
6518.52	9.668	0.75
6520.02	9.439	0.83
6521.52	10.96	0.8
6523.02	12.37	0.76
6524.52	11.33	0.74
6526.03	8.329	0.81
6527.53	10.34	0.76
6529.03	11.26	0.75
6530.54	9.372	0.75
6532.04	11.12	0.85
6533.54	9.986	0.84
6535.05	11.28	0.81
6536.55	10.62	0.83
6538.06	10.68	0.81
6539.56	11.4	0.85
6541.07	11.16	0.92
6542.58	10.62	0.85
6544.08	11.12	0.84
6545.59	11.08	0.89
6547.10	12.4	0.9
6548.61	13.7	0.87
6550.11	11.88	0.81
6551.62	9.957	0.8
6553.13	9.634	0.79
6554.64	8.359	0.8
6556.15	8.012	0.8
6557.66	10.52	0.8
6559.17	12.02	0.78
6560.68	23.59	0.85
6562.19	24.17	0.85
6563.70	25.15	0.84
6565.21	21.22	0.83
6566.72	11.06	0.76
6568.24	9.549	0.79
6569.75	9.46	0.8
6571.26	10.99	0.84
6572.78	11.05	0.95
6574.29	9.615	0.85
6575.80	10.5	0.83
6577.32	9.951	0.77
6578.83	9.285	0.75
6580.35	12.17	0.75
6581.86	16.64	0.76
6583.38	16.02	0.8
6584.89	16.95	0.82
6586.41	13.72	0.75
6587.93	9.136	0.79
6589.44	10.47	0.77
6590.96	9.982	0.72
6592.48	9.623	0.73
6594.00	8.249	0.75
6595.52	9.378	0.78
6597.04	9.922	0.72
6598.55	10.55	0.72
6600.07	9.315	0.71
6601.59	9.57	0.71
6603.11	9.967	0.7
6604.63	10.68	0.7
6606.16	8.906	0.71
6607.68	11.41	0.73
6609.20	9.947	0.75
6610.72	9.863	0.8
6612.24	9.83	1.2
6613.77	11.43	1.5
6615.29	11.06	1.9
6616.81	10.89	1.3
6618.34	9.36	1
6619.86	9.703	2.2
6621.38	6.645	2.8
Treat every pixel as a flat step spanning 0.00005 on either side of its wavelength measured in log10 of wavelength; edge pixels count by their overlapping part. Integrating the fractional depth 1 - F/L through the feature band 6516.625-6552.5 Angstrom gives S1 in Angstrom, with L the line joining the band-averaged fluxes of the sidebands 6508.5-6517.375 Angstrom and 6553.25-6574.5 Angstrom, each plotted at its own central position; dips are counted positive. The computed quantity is 3.58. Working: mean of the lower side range 10.6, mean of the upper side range 13.9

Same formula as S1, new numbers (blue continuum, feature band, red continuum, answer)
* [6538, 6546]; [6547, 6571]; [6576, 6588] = -3.7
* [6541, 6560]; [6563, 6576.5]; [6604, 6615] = -3.1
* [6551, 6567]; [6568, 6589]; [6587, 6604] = 0.3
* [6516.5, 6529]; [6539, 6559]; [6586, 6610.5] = -1.2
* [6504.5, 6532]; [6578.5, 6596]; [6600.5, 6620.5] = -2.8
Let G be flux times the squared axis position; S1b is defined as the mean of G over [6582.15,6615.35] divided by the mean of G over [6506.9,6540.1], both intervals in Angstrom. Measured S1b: 1.1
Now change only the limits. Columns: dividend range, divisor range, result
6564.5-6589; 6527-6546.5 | 1.15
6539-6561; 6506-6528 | 1.12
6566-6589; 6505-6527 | 1.15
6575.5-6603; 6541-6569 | 0.84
